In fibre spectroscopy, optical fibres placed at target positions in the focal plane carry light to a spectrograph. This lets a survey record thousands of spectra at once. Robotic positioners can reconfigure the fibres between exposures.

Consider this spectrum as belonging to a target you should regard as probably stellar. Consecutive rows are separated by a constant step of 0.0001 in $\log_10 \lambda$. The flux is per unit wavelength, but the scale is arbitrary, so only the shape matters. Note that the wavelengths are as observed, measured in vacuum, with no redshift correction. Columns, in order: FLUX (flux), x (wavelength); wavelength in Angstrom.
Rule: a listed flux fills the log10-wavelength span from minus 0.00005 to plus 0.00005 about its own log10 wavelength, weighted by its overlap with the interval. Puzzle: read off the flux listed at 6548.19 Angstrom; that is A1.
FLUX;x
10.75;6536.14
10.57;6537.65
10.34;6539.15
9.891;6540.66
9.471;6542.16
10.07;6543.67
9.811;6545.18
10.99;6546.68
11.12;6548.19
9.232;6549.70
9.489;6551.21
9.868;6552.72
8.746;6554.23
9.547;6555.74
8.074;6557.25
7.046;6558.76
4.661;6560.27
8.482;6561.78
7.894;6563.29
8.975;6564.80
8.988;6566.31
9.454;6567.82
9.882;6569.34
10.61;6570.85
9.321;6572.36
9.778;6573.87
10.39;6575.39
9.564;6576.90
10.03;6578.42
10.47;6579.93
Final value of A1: 11.12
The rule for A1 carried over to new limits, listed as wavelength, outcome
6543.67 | 10.07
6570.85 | 10.61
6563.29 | 7.894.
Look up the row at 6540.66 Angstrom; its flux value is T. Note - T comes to 9.891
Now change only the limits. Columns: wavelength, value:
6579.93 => 10.47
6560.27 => 4.661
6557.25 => 8.074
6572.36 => 9.321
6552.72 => 9.868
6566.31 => 8.988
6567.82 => 9.454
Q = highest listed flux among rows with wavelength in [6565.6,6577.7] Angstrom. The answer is 10.61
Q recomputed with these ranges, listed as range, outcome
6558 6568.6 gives 9.454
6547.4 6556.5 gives 11.12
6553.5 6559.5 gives 9.547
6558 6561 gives 7.046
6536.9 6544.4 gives 10.57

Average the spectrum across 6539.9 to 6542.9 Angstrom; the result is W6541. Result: 9.69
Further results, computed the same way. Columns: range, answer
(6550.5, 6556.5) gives 9.41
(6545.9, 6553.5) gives 10.1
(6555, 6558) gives 8.81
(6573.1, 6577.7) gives 9.9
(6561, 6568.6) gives 8.75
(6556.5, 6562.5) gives 7.06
